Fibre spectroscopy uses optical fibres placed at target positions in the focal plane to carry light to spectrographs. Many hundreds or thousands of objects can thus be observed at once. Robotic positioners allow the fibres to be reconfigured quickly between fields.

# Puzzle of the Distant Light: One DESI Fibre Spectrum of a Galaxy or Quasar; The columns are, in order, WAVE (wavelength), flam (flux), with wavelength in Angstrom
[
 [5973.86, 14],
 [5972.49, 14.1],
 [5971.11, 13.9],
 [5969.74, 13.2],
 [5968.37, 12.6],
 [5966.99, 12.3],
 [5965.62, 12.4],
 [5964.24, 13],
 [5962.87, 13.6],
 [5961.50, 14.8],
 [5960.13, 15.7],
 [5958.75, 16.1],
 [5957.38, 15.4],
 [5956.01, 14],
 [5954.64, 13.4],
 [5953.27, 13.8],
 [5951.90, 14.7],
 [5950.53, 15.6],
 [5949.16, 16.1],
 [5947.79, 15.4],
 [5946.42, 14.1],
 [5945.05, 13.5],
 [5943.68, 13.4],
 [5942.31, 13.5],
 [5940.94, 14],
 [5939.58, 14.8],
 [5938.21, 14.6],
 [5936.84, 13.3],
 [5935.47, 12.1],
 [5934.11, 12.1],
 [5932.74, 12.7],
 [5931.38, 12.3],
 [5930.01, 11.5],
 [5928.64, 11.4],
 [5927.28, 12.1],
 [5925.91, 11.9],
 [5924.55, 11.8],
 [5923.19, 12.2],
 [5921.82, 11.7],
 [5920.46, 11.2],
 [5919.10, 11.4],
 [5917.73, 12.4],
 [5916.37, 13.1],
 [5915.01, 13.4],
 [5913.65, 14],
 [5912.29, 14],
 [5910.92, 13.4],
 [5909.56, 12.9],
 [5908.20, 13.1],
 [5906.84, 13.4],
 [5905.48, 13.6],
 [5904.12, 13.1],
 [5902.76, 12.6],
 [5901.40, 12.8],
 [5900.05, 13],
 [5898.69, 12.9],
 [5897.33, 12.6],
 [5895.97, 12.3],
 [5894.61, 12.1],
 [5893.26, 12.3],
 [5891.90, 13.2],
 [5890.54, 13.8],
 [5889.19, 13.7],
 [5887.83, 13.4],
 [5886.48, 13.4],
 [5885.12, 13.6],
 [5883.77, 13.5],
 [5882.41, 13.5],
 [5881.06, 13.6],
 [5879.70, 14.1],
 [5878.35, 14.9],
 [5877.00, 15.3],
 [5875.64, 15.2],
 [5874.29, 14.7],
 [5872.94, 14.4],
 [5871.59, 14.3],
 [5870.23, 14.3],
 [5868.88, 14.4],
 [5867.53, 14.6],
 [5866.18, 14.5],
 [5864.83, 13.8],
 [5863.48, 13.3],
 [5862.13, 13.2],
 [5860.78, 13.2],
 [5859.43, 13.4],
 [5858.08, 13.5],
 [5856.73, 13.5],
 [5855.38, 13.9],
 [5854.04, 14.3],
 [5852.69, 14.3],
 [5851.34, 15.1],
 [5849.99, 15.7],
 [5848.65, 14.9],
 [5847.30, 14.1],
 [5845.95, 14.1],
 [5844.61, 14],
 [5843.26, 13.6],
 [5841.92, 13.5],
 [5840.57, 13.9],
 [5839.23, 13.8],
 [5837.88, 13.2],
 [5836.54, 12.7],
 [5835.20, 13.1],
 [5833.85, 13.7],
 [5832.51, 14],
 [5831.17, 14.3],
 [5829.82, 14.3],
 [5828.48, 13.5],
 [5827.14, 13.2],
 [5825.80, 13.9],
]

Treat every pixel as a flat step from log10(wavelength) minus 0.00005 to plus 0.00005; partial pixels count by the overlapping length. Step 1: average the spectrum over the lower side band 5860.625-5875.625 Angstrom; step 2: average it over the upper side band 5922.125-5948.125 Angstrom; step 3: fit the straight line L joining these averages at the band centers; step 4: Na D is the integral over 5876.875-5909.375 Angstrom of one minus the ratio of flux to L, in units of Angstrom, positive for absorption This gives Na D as 1.0 Angstrom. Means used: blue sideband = 14.1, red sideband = 12.9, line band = 13.3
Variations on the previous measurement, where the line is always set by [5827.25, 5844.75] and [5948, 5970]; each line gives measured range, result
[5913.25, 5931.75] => 2.5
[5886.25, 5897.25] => 0.7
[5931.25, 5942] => 0.6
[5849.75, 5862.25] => -0.2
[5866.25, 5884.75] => -0.7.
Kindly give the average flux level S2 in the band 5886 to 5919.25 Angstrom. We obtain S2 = 13.1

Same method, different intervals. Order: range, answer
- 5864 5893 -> 14.1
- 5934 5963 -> 14.3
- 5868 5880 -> 14.6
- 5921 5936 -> 12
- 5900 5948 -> 12.9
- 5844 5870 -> 14.1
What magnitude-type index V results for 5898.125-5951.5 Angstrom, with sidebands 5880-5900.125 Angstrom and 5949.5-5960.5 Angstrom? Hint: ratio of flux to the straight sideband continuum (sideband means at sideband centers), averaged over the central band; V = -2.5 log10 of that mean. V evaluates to 0.077 mag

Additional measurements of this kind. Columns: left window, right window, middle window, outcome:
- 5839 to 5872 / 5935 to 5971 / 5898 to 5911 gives 0.08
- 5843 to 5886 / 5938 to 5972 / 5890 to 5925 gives 0.11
